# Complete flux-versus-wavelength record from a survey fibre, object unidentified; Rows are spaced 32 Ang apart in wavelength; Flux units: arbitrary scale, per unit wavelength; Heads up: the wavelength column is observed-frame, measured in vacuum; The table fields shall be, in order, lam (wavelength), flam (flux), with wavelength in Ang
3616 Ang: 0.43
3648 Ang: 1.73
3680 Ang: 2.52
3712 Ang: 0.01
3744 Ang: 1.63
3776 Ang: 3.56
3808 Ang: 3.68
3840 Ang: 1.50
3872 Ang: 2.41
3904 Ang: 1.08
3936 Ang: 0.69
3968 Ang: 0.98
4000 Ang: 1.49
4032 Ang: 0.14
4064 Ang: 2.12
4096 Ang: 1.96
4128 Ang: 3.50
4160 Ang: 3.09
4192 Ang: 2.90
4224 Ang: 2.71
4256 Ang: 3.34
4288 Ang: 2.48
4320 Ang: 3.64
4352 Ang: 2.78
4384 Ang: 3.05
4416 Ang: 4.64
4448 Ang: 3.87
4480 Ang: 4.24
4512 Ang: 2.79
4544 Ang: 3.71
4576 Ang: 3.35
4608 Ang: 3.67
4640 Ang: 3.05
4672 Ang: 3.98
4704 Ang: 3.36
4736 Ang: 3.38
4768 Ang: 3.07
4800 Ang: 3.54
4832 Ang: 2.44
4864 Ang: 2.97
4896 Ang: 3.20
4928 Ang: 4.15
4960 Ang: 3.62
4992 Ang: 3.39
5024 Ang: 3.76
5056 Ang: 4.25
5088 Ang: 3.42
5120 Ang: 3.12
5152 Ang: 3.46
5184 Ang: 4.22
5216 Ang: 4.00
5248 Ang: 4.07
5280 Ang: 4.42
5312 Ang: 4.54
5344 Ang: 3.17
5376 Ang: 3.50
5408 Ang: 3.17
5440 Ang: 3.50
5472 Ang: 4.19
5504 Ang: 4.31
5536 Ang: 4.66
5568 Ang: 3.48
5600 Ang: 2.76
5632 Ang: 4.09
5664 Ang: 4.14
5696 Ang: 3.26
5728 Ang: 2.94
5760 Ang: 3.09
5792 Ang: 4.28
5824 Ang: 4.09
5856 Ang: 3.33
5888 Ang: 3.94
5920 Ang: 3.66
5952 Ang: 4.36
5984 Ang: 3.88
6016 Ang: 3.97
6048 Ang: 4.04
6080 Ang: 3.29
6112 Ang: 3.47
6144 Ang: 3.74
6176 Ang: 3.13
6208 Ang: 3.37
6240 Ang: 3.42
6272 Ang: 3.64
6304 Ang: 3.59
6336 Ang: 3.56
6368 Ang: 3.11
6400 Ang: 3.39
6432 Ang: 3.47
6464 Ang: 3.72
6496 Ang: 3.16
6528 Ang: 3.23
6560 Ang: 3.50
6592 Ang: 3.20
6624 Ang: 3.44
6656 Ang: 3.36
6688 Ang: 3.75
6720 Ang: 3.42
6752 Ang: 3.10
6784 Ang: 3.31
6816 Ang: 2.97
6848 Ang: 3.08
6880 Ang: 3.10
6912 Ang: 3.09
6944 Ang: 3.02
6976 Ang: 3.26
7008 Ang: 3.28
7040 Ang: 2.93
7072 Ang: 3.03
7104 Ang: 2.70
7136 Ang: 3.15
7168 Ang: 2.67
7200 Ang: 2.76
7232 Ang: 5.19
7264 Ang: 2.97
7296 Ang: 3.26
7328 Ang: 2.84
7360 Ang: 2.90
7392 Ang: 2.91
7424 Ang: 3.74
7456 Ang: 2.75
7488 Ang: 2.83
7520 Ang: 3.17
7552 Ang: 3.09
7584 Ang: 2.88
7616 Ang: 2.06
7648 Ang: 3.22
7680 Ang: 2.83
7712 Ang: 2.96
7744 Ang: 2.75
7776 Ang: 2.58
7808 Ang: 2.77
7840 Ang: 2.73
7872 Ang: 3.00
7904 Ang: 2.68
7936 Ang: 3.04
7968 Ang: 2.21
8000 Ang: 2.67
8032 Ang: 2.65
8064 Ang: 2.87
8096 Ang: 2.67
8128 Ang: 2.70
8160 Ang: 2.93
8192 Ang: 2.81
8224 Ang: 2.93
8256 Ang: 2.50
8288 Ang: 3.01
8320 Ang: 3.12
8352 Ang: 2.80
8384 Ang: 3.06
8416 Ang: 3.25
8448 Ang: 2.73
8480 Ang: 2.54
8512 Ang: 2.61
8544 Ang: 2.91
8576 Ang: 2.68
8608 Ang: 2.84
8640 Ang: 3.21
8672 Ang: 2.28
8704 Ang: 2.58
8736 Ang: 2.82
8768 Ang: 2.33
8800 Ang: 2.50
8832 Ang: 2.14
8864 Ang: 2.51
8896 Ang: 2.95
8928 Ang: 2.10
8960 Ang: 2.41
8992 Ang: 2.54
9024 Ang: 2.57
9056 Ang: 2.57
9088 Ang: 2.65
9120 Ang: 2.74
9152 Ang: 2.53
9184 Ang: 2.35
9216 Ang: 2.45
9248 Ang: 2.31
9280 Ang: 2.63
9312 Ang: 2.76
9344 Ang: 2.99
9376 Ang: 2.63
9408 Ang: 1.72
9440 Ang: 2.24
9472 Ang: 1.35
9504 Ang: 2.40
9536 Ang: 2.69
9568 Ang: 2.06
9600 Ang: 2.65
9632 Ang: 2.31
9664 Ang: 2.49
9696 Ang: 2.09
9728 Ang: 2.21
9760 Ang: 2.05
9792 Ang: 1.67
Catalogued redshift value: 0.103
